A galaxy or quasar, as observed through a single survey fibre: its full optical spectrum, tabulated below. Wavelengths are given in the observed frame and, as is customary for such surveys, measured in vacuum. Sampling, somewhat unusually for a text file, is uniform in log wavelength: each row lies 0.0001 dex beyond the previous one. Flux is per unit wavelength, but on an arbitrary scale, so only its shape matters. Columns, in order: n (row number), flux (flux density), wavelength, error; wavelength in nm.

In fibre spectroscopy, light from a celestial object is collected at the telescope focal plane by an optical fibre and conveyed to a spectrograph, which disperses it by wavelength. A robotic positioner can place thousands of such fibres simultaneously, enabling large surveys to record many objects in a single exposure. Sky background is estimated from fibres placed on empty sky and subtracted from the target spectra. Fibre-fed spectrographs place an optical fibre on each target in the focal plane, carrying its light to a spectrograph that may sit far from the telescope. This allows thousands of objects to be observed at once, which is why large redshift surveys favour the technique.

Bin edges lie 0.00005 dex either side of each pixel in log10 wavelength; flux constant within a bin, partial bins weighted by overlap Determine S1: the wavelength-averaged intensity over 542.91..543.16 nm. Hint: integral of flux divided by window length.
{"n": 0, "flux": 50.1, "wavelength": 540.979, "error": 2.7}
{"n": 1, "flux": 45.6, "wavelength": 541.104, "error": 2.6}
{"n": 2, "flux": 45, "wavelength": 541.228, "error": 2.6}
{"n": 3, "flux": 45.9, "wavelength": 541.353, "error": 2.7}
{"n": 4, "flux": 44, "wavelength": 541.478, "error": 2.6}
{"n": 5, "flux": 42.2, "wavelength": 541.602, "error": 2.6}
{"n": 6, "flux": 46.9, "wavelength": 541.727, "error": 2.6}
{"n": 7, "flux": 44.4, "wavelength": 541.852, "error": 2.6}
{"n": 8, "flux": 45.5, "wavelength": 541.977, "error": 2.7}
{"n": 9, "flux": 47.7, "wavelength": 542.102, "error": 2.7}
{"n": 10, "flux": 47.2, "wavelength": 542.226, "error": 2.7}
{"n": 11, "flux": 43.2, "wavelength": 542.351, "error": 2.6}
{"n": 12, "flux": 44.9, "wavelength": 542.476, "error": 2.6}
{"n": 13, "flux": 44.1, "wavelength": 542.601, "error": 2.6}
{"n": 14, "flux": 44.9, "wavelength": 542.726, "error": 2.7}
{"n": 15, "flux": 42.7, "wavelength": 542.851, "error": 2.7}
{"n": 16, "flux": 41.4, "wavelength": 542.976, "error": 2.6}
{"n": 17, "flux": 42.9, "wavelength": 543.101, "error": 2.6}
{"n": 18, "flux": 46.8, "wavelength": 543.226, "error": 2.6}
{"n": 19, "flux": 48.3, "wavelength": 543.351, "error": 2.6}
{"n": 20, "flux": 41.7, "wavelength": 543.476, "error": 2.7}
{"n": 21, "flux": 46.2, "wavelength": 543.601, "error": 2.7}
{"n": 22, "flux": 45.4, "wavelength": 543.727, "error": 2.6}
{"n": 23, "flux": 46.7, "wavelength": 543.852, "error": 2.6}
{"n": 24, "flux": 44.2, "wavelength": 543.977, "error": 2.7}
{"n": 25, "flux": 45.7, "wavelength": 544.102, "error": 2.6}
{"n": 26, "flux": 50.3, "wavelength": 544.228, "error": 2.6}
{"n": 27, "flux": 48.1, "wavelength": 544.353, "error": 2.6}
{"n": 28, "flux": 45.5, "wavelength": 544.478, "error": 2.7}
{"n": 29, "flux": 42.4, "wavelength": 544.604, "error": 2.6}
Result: 42.2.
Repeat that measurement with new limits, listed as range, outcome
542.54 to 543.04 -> 43.3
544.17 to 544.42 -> 49.2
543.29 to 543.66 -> 45.4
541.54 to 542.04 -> 44.7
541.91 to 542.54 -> 45.7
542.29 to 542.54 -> 44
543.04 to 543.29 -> 44.9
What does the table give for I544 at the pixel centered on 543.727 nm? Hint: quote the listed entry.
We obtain 45.4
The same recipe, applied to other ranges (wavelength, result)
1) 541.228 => 45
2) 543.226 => 46.8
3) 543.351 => 48.3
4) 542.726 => 44.9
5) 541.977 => 45.5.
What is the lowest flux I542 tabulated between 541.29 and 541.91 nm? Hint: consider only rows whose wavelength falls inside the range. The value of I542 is 42.2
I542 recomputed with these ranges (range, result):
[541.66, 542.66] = 43.2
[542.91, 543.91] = 41.4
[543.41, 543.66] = 41.7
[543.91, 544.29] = 44.2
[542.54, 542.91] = 42.7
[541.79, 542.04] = 44.4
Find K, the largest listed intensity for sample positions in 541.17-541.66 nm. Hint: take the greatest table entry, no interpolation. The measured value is 45.9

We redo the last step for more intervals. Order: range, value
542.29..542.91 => 44.9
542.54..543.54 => 48.3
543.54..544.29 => 50.3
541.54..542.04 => 46.9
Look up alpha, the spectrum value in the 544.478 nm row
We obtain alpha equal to 45.5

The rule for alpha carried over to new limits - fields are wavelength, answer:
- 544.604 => 42.4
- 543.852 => 46.7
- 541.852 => 44.4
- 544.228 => 50.3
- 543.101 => 42.9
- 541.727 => 46.9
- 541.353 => 45.9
